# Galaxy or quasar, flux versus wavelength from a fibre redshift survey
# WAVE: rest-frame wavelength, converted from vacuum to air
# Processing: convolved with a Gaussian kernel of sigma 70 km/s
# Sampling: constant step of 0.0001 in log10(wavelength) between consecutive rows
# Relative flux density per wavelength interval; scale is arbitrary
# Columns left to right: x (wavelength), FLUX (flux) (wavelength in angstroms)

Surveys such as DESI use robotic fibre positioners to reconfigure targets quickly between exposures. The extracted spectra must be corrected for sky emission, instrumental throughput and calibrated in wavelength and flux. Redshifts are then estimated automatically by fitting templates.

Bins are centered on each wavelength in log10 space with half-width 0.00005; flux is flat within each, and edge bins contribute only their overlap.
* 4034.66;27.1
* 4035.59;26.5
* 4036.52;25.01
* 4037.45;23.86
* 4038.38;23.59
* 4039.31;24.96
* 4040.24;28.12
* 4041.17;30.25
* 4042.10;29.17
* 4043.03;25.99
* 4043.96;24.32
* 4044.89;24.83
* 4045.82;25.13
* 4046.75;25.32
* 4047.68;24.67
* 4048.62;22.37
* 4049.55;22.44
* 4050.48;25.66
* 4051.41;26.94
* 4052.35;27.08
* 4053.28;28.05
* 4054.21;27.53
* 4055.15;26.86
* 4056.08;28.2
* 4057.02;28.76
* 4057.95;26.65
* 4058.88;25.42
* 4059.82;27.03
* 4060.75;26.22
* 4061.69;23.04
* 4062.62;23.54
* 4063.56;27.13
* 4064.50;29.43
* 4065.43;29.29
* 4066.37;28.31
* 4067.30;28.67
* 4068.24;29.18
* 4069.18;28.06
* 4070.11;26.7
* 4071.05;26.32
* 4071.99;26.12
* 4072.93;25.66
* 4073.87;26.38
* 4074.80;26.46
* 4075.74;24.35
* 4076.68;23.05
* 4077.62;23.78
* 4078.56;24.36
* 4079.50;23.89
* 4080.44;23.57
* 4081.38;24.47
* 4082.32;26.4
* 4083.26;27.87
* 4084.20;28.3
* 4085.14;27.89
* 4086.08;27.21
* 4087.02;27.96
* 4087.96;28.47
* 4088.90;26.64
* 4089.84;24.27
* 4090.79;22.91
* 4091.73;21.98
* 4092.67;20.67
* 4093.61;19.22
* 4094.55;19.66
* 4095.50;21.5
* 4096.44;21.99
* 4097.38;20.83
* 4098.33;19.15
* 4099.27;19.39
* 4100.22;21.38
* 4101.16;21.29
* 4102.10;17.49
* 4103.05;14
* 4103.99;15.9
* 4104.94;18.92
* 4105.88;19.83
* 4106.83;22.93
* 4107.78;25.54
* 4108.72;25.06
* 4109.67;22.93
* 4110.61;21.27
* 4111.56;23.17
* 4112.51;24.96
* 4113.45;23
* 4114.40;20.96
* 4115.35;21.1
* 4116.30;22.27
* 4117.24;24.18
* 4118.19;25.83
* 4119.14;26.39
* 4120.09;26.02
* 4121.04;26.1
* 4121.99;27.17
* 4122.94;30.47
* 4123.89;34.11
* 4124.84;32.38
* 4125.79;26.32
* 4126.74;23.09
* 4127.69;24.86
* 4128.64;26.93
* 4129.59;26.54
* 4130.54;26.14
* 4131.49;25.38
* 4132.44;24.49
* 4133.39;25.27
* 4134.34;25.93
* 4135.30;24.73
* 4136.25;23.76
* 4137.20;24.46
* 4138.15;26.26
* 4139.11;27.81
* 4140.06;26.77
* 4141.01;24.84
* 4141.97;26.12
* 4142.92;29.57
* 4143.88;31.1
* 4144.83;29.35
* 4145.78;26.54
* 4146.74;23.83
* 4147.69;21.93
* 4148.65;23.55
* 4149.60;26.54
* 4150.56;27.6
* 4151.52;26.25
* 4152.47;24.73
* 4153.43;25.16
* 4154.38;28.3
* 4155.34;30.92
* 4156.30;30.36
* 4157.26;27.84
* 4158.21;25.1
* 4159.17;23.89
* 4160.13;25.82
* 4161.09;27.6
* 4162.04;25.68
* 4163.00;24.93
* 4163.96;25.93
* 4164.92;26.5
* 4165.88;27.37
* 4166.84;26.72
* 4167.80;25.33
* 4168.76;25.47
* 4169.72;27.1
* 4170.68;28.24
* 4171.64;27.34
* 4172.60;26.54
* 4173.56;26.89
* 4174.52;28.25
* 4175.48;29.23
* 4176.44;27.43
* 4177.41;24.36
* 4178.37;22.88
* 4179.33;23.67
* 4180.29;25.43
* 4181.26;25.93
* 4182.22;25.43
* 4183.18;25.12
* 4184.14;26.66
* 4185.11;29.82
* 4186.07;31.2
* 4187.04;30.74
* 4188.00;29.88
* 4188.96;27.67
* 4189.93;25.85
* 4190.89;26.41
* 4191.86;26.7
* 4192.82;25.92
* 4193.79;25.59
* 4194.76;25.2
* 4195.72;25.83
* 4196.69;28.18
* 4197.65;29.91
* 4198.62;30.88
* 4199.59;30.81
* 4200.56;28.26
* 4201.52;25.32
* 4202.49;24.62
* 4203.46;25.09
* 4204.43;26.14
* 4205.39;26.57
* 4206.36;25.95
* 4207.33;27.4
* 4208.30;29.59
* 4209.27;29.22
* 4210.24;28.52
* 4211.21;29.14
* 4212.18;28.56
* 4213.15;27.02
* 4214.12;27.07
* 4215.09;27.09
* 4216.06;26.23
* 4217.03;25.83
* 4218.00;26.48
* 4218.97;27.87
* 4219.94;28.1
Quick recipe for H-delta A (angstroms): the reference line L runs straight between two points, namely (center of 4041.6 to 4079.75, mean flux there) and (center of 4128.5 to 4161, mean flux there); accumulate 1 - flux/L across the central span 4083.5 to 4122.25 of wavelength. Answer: 5.0 angstroms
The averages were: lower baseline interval 26.2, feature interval 22.8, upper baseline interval 26.3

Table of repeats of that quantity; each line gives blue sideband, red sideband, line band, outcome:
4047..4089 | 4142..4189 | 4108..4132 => 1.0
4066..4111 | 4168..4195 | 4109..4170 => -1.4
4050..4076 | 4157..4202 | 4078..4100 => 2.5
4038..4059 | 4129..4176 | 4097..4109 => 2.9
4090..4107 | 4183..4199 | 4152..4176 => -1.3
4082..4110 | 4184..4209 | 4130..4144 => -0.8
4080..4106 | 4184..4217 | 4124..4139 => -1.1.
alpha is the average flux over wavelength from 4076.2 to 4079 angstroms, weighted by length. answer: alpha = 23.7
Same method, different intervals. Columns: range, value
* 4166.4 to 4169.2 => 25.8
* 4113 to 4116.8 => 21.8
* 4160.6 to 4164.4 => 26.1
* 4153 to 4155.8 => 28.2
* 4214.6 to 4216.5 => 26.7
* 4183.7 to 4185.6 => 28.3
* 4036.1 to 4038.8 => 24.1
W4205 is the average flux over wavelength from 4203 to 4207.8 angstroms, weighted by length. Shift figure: 26.3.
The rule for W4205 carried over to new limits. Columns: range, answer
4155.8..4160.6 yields 26.6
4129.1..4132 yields 26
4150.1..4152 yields 26.9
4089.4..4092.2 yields 23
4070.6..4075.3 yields 26.2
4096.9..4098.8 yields 20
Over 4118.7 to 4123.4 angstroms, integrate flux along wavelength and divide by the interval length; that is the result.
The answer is 27.2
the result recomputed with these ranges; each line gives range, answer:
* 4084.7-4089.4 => 27.6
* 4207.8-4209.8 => 29.3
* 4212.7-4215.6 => 27.1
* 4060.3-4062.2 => 24.6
